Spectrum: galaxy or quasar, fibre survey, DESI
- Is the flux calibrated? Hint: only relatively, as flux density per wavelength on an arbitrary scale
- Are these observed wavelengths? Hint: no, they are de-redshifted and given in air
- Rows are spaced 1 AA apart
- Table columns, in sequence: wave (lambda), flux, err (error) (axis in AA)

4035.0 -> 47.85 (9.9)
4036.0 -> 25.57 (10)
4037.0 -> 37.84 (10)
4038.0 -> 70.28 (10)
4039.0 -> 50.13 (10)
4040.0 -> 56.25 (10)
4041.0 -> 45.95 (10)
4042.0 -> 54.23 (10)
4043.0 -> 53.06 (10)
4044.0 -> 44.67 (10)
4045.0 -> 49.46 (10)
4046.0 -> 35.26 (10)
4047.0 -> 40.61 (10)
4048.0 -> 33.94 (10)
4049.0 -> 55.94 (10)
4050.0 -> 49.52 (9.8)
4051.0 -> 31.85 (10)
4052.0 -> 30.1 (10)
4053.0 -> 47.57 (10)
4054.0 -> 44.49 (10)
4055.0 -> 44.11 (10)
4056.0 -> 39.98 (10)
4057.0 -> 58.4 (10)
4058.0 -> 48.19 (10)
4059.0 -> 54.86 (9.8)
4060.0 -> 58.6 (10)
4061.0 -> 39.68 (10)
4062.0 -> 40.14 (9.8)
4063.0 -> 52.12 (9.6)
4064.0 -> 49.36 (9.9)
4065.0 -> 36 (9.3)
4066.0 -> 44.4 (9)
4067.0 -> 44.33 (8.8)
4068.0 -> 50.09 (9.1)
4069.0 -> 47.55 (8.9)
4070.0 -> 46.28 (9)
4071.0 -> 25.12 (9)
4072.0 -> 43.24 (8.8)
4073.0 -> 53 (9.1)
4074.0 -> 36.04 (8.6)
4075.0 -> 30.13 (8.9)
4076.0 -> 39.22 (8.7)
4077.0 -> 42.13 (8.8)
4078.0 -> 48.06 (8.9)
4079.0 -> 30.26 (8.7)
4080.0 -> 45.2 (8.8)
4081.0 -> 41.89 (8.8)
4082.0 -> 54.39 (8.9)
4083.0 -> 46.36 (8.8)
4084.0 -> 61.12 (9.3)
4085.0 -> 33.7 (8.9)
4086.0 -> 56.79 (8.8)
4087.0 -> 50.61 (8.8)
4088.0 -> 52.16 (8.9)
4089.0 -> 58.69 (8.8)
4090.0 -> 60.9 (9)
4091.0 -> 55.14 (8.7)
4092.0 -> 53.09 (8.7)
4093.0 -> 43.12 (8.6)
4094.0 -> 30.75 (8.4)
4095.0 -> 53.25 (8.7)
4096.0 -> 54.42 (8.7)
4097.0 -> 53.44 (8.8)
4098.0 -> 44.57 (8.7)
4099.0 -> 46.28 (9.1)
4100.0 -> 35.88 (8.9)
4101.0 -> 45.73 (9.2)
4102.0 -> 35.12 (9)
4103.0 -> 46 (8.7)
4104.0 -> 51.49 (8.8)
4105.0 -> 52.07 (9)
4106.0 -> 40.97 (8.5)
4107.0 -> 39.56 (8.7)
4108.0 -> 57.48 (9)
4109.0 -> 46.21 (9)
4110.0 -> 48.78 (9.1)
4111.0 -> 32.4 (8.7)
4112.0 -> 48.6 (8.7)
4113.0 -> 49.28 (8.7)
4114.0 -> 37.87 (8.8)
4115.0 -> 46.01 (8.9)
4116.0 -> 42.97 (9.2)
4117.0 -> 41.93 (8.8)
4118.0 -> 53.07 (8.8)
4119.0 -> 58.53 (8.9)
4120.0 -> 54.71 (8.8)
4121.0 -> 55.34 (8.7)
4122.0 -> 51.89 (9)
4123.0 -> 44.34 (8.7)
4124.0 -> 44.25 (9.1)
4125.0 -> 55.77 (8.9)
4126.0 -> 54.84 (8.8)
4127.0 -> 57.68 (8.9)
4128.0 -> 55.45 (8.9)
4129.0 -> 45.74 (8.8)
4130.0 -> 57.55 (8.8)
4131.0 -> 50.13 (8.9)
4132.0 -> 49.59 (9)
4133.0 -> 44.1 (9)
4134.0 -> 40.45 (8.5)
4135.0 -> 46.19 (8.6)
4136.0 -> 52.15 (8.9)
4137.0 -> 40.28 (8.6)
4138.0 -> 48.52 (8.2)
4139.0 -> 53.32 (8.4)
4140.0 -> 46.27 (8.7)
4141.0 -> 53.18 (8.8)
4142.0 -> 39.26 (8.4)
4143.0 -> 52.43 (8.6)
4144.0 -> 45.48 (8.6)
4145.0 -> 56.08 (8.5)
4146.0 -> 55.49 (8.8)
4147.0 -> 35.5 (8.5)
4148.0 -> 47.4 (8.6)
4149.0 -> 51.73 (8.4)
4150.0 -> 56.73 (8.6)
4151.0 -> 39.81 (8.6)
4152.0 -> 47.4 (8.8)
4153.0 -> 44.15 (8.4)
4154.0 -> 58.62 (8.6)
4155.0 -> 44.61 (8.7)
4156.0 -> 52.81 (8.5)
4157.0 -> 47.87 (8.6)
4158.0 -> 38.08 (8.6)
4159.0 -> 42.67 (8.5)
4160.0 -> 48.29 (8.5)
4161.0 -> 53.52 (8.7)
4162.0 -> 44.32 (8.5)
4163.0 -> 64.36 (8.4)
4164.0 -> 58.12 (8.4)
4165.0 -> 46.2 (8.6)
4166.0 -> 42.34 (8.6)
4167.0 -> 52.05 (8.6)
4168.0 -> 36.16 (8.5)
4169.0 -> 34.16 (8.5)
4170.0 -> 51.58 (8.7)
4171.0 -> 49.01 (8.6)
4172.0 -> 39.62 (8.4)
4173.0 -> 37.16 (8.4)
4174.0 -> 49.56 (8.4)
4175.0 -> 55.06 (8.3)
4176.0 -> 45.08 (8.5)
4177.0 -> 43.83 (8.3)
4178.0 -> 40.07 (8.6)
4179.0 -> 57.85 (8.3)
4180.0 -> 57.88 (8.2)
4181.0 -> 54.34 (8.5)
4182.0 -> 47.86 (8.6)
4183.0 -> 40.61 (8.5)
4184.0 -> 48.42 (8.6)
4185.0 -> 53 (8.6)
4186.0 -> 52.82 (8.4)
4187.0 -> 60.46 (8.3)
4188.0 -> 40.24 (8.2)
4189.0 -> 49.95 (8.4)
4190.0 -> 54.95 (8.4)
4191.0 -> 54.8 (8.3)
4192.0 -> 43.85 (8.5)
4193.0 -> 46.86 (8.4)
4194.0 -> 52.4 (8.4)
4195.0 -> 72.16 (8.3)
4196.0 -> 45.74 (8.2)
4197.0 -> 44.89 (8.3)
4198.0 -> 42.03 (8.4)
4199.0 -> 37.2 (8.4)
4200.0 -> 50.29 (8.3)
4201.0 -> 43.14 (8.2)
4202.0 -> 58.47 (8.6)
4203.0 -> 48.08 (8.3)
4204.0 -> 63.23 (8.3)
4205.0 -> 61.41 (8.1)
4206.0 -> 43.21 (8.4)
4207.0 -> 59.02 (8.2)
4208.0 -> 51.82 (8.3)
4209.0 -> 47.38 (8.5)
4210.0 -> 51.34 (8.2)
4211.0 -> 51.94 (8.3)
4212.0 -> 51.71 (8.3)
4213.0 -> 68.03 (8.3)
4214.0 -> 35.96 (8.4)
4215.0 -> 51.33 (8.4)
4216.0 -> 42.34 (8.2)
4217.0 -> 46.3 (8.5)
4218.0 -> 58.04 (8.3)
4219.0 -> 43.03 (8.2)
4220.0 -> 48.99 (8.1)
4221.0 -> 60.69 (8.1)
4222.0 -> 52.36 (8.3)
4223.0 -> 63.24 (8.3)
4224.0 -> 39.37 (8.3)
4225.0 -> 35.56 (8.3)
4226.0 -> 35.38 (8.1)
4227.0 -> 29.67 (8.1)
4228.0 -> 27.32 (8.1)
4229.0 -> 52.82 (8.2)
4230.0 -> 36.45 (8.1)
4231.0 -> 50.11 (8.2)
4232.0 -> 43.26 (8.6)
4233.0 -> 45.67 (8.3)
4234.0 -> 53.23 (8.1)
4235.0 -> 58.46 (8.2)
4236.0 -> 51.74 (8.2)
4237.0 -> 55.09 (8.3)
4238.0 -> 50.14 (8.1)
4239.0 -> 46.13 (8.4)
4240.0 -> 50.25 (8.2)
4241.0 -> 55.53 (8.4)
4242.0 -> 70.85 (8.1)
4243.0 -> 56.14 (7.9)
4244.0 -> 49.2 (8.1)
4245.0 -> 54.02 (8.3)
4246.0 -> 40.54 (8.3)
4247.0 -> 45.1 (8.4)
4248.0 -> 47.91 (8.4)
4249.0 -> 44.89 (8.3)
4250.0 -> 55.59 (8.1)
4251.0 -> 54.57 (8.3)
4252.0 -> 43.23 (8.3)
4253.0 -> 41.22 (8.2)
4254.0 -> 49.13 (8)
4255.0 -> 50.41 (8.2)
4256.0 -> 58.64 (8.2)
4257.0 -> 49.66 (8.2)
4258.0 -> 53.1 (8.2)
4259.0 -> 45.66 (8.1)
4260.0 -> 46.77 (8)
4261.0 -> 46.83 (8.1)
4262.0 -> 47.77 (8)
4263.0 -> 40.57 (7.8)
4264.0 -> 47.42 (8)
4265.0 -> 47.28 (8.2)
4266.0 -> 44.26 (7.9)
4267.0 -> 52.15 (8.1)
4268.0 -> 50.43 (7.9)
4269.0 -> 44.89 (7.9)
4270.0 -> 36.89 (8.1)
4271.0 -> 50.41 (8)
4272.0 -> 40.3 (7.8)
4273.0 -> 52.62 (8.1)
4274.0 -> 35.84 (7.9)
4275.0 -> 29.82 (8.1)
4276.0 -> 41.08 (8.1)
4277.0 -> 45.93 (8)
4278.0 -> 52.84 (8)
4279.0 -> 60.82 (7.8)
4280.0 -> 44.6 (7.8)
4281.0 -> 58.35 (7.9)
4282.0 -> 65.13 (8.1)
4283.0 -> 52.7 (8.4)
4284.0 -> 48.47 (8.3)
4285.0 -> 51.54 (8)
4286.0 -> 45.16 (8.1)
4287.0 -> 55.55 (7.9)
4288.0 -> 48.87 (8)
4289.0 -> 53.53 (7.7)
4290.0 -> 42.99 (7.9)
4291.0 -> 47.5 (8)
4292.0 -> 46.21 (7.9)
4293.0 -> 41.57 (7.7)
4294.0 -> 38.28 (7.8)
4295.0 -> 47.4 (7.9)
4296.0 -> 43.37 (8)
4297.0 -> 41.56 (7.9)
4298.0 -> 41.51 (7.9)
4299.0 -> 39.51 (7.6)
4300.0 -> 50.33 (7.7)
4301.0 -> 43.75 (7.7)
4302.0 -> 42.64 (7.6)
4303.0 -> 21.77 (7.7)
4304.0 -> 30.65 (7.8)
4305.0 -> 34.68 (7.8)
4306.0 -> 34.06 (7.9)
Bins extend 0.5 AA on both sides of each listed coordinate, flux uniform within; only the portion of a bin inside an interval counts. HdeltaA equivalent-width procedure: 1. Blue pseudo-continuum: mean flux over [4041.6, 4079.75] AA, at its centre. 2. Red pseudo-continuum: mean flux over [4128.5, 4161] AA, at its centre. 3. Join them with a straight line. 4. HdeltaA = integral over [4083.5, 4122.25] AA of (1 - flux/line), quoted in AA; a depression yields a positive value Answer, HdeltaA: -1.9 AA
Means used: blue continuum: 44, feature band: 48.2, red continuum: 48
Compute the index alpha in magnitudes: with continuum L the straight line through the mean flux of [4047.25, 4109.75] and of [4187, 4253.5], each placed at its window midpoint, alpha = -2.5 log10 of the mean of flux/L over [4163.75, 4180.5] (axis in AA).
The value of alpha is 0.04 mag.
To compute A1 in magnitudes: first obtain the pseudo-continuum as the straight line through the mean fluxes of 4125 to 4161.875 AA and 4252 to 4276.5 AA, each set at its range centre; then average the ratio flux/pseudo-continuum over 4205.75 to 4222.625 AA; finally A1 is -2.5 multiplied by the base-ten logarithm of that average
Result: -0.09 mag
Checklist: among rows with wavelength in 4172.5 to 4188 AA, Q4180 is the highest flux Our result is 60.46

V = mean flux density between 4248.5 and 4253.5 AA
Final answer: 47.9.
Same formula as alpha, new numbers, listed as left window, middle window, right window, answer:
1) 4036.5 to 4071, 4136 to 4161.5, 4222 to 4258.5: -0.01 mag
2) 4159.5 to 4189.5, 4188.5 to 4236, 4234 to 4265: 0.01 mag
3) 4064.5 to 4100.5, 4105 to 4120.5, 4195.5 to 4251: -0.01 mag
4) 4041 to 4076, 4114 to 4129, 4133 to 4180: -0.09 mag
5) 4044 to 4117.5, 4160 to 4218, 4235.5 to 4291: -0.05 mag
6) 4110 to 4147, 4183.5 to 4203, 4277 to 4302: -0.03 mag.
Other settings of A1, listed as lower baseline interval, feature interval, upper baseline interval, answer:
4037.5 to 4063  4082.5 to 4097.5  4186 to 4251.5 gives -0.07 mag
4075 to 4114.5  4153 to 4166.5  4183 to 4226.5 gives -0.01 mag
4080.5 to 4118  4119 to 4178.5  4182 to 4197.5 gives 0.02 mag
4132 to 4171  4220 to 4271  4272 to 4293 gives 0.00 mag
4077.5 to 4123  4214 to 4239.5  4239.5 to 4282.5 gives 0.04 mag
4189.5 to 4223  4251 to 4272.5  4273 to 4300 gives 0.03 mag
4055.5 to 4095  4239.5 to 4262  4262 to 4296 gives -0.07 mag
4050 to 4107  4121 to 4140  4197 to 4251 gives -0.06 mag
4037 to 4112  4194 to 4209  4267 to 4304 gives -0.12 mag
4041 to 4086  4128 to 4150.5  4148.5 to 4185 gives -0.04 mag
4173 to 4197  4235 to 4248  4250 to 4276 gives -0.10 mag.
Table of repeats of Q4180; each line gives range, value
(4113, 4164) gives 64.36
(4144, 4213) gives 72.16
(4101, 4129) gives 58.53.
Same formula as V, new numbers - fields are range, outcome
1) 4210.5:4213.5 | 57.2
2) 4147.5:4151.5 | 48.9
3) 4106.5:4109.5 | 47.8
